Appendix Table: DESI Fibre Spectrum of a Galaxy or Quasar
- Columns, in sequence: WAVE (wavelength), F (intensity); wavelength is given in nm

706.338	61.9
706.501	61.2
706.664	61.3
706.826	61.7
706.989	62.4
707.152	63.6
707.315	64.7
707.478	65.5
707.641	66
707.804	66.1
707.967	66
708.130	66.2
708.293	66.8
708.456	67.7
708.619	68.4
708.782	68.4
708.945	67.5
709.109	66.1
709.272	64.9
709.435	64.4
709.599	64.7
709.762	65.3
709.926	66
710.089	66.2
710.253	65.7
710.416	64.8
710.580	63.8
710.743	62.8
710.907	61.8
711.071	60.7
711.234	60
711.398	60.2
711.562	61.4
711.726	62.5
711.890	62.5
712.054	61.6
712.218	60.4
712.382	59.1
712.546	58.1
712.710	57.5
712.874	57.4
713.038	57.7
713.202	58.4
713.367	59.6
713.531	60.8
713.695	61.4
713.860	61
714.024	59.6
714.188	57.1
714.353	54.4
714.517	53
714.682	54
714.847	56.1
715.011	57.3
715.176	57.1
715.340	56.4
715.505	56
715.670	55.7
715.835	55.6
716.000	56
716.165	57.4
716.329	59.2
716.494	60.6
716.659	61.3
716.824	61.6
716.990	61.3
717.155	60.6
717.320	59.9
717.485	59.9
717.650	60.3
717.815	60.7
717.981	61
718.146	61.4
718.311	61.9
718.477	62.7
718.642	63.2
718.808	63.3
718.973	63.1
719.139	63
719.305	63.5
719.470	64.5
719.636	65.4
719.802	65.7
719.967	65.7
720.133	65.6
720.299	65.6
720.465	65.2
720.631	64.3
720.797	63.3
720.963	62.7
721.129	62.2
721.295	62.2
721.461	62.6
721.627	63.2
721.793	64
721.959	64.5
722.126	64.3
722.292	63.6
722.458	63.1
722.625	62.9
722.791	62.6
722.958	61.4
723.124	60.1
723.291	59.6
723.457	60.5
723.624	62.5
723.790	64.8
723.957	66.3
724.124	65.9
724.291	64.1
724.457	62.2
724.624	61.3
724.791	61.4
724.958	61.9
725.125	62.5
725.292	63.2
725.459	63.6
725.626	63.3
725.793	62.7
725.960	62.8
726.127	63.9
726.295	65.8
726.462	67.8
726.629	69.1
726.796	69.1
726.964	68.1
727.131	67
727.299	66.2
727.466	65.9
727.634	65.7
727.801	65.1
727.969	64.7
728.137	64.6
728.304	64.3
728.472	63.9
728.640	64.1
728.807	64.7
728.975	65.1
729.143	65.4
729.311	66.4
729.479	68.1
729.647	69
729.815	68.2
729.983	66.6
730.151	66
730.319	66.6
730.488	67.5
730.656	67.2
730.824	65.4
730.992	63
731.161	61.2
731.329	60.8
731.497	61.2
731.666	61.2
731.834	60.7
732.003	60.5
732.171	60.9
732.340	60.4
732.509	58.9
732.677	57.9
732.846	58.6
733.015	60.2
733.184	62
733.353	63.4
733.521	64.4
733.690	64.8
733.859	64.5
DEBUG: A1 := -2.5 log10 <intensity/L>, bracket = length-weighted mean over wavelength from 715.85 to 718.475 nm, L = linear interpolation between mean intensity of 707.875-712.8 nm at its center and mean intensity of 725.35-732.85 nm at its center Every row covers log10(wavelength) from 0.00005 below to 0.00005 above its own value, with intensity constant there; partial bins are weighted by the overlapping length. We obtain 0.07 mag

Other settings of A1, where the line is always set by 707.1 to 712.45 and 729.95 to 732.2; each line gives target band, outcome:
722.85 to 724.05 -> 0.03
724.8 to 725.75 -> 0.02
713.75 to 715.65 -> 0.14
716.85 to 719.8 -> 0.03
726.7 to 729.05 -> -0.03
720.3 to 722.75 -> 0.01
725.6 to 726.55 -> -0.01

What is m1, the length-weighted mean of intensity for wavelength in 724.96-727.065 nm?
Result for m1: 65.1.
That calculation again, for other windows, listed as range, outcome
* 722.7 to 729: 64.2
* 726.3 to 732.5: 65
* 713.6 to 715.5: 57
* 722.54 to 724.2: 62.6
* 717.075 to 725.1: 62.9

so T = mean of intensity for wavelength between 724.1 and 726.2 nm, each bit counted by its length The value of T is 62.9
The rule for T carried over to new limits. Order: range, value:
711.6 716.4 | 58.1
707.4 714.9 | 62.2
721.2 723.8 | 62.6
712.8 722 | 60.7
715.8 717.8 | 59.6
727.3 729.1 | 64.9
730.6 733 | 61.2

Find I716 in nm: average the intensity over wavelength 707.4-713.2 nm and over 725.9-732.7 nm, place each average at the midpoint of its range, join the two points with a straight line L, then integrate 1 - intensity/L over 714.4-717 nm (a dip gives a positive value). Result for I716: 0.27 nm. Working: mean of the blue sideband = 63.5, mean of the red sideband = 64.7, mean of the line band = 57.3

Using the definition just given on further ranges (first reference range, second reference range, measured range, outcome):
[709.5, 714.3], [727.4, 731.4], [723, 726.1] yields 0.075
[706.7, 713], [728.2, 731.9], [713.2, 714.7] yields 0.136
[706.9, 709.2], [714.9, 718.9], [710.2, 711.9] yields 0.042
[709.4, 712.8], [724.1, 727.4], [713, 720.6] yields 0.352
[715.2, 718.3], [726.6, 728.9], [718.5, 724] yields -0.138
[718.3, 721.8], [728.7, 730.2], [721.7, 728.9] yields 0.143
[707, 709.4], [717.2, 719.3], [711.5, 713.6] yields 0.147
